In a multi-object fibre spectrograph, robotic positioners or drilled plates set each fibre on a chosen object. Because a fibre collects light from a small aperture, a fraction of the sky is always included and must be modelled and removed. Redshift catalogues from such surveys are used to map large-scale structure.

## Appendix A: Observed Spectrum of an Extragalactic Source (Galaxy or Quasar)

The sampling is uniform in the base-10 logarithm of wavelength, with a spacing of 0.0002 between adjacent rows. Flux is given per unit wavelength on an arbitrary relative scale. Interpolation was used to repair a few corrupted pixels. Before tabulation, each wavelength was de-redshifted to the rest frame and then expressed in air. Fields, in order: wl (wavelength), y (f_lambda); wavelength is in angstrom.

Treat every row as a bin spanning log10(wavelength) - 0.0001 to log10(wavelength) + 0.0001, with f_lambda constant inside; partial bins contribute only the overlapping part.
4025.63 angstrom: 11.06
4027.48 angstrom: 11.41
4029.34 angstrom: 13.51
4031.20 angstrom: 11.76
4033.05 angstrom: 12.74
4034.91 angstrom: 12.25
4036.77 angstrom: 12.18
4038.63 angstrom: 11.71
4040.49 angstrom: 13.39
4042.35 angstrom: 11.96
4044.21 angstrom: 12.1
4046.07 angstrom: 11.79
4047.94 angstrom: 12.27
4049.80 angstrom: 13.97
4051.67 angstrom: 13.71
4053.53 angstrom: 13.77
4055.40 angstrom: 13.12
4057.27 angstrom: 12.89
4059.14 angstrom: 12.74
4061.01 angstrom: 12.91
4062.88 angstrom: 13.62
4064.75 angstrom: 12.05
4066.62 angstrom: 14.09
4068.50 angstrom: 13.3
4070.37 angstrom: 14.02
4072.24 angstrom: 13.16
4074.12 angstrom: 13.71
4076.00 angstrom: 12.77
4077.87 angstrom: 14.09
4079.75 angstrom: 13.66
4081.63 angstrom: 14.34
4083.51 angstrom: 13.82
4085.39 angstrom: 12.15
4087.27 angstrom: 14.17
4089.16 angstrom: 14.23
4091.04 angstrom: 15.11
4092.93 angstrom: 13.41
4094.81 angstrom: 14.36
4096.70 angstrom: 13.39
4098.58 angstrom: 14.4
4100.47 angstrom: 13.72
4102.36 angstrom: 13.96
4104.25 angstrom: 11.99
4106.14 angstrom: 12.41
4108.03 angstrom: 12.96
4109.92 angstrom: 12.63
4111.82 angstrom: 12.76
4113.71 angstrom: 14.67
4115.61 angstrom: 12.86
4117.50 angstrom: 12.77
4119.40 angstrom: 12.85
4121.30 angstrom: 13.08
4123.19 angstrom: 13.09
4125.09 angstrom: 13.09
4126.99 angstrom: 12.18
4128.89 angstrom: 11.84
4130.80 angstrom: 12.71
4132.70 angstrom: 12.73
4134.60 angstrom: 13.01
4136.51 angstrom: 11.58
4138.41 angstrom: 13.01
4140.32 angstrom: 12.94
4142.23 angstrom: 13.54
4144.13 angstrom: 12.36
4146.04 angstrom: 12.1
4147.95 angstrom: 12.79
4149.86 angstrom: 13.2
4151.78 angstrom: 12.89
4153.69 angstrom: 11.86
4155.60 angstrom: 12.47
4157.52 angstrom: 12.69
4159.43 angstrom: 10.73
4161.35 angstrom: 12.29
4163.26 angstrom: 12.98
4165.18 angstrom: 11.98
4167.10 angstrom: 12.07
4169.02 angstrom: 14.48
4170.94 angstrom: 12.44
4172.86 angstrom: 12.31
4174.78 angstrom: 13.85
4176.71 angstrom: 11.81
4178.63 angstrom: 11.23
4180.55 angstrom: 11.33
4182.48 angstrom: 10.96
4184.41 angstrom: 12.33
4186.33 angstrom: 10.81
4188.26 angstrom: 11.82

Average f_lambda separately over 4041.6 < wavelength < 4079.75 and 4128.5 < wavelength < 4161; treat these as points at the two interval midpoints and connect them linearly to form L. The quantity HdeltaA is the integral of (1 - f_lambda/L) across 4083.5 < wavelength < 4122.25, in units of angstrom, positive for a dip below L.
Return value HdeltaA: -1.8 angstrom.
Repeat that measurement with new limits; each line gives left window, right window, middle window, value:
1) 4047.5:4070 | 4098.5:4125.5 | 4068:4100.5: -1.5 angstrom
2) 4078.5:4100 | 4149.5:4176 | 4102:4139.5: 1.5 angstrom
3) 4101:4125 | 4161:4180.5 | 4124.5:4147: 0.4 angstrom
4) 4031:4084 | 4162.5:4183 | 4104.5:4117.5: -0.3 angstrom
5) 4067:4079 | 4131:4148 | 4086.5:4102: -1.0 angstrom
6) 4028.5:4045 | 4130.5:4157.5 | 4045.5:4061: -0.8 angstrom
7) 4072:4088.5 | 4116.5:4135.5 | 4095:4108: -0.2 angstrom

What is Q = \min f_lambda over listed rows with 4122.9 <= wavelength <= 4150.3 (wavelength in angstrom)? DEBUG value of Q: 11.58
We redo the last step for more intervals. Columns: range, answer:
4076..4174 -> 10.73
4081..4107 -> 11.99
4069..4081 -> 12.77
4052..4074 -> 12.05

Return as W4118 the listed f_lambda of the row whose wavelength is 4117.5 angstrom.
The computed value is 12.77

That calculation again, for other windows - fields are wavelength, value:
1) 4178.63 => 11.23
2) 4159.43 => 10.73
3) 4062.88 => 13.62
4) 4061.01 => 12.91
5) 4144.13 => 12.36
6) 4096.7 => 13.39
